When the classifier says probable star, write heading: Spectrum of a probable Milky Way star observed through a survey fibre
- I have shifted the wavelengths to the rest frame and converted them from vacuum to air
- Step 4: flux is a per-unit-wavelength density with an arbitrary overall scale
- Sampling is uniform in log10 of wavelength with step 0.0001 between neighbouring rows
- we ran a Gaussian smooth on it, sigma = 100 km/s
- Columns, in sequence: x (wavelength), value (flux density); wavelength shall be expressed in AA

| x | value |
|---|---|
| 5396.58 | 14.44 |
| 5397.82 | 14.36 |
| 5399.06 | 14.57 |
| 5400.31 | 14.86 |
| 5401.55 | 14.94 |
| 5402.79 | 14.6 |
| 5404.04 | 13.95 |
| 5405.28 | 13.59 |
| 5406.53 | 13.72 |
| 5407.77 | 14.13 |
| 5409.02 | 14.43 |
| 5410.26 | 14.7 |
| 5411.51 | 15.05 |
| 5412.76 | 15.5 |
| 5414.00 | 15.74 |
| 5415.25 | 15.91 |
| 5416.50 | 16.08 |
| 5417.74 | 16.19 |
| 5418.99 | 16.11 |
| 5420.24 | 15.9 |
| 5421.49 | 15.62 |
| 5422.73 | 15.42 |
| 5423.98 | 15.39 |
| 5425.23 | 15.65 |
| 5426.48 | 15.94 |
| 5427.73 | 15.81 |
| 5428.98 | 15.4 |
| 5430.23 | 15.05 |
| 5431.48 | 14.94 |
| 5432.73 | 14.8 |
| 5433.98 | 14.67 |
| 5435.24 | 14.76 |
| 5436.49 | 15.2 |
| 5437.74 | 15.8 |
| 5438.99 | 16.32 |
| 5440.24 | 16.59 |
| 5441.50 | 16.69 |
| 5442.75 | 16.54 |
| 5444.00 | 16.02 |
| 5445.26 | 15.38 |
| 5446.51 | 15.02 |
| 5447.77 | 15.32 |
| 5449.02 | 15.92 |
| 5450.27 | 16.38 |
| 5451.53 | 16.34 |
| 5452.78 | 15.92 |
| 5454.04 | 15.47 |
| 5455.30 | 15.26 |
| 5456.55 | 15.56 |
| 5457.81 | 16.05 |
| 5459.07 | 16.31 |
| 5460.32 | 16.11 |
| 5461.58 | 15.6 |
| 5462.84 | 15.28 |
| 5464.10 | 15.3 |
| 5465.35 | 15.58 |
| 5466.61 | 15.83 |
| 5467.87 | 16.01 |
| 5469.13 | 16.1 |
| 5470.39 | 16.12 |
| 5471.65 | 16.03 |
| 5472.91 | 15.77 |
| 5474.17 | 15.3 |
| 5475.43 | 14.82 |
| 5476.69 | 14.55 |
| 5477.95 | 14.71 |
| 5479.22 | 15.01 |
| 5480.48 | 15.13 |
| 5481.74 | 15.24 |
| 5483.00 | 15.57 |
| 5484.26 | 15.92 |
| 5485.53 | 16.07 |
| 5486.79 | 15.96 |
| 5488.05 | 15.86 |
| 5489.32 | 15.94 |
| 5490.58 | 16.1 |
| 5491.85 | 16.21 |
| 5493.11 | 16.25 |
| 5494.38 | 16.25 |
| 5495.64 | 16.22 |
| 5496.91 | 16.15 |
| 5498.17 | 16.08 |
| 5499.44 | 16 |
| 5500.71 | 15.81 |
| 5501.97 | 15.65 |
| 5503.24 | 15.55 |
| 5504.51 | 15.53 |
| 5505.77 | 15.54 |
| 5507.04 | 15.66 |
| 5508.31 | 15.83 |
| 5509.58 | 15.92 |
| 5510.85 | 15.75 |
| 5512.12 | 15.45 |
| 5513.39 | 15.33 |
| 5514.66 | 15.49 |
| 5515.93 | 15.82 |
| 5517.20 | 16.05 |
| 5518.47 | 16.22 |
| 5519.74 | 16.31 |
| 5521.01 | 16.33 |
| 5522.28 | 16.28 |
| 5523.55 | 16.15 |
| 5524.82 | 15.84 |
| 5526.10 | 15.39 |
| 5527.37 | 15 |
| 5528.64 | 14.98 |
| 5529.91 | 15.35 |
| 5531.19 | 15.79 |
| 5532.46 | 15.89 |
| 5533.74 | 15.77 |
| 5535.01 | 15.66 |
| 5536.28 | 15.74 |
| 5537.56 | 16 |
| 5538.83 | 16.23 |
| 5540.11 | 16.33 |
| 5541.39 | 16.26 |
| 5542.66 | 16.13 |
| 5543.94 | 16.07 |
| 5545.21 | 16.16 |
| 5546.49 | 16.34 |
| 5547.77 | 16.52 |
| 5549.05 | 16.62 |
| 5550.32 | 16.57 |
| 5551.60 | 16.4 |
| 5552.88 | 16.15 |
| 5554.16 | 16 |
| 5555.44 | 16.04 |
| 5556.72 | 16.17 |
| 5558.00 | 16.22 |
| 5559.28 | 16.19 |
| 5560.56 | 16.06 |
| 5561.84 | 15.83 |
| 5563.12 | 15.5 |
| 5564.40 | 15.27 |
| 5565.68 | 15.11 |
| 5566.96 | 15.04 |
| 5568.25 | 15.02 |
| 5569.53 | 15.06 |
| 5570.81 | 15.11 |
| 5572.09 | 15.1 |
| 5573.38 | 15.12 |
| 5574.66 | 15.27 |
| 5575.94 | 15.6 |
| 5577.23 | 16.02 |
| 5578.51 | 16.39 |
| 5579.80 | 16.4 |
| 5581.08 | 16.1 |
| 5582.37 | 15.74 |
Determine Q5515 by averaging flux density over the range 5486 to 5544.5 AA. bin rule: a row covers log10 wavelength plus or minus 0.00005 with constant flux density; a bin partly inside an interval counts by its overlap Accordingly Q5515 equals 15.9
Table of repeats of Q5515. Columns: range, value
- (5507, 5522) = 15.9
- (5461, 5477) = 15.6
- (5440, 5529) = 15.8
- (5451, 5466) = 15.7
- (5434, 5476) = 15.8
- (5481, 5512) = 15.9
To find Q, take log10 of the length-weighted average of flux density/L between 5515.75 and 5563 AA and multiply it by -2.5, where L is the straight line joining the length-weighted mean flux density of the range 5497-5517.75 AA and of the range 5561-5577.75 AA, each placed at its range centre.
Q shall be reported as -0.04 mag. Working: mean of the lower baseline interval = 15.7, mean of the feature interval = 16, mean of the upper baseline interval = 15.3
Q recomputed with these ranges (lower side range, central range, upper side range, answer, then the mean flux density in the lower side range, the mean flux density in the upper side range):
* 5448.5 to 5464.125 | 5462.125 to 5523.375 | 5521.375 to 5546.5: 0.01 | 15.8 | 15.9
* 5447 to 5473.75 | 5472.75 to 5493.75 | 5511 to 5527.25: 0.02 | 15.8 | 15.9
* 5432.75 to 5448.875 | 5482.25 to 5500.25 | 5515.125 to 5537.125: -0.02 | 15.7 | 15.8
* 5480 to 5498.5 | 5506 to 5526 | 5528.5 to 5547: 0.00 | 15.9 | 15.9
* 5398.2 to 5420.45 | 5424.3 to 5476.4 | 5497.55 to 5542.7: -0.03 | 15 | 15.8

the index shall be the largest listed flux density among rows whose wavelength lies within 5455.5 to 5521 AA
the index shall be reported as 16.31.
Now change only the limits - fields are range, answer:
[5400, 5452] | 16.69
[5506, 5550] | 16.62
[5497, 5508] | 16.08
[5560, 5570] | 16.06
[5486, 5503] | 16.25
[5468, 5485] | 16.12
